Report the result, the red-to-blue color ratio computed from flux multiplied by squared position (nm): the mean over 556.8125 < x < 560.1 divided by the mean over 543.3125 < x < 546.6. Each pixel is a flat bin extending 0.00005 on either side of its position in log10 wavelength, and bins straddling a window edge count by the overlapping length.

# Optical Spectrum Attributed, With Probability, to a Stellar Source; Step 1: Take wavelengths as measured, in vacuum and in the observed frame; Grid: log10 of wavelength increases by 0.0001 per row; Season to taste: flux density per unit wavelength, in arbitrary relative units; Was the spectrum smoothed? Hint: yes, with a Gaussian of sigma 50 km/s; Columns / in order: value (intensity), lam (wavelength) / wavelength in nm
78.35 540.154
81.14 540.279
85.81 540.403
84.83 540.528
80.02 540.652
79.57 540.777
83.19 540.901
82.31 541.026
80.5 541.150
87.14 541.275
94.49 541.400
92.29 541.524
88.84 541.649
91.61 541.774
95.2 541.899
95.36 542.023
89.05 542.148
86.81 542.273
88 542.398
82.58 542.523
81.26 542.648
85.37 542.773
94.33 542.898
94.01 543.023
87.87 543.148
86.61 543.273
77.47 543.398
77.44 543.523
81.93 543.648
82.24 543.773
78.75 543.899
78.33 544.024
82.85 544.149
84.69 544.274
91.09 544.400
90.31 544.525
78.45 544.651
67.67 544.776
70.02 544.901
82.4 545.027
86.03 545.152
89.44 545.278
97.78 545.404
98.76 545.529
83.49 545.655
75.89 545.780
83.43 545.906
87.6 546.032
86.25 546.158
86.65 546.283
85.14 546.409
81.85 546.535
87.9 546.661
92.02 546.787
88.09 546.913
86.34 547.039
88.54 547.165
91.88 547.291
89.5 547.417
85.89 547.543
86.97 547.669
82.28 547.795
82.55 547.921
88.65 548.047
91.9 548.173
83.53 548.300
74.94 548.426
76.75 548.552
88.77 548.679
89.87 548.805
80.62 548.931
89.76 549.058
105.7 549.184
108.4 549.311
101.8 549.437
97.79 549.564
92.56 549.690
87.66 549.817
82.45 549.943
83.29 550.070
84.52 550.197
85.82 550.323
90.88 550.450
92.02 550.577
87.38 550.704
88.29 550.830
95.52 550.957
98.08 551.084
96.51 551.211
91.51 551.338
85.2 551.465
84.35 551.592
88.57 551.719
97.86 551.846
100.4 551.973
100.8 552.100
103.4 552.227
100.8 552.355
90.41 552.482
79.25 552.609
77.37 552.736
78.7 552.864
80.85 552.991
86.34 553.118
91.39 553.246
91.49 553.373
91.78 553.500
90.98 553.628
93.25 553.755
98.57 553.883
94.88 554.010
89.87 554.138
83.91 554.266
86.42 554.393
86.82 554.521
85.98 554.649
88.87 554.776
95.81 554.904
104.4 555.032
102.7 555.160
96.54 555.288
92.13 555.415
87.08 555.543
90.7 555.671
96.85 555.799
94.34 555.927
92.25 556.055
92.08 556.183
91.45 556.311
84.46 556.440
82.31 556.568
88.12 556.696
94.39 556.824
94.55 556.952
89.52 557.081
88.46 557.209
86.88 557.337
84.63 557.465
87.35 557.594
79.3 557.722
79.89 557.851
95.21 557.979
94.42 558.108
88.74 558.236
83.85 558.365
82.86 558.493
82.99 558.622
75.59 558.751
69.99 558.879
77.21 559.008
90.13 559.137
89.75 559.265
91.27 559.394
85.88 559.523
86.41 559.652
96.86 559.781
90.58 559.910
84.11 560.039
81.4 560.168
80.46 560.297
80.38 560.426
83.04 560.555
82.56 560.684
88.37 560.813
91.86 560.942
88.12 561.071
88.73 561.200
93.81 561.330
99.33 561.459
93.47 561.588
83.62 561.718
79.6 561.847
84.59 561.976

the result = 1.1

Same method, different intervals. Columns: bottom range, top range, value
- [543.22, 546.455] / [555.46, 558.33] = 1.12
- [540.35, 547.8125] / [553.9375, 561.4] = 1.08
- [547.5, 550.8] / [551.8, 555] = 1.04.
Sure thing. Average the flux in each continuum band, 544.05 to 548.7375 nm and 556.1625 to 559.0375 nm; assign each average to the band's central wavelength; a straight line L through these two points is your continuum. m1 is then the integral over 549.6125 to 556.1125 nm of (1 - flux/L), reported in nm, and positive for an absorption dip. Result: -0.41 nm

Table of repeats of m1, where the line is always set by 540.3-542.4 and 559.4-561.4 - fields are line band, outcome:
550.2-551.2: -0.045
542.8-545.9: 0.110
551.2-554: -0.122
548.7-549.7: -0.098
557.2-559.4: 0.060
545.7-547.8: 0.020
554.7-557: -0.149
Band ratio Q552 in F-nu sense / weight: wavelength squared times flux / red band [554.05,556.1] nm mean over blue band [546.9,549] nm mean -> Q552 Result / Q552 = 1.10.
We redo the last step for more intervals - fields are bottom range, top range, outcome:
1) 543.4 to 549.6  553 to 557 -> 1.09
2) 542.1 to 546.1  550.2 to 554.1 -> 1.11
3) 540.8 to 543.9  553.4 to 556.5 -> 1.11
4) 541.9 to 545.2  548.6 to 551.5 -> 1.11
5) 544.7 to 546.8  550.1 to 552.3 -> 1.11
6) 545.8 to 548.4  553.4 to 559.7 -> 1.07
